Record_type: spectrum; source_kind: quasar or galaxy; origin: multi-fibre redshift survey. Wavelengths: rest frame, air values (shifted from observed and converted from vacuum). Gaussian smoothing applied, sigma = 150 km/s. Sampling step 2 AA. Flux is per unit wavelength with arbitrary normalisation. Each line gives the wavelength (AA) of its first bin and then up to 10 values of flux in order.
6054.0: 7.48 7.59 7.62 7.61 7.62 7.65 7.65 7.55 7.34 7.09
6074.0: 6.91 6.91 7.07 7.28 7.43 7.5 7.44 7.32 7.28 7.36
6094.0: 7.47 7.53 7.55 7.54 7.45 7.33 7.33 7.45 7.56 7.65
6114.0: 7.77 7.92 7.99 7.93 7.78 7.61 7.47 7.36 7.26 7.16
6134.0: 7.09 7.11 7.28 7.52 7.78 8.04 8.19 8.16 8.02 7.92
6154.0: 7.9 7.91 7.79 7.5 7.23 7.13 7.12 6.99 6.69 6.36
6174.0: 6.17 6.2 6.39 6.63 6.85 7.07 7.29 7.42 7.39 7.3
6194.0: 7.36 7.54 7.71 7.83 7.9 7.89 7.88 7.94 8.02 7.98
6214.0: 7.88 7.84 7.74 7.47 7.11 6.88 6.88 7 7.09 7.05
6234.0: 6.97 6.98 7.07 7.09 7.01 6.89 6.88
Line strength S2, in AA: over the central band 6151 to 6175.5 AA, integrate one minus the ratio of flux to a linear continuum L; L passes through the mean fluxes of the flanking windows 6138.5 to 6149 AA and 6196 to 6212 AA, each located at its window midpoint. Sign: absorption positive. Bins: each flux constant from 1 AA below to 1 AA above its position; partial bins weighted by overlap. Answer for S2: 2.1 AA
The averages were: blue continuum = 7.91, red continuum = 7.87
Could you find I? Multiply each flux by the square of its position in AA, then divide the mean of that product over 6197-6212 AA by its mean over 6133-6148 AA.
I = 1.1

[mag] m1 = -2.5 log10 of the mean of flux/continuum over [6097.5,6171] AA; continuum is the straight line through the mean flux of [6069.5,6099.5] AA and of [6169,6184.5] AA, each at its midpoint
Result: -0.10 mag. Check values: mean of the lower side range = 7.3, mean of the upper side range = 6.53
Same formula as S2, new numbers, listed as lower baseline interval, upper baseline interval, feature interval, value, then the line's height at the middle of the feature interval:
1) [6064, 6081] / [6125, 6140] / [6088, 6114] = -0.7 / 7.26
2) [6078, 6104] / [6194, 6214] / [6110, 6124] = -0.6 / 7.51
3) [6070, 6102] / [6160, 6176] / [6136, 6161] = -3.1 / 6.94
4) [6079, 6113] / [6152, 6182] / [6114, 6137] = -0.8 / 7.27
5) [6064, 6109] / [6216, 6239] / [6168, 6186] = 1.5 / 7.22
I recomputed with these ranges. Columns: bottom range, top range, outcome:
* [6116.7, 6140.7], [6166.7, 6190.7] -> 0.92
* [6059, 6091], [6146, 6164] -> 1.09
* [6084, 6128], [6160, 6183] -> 0.91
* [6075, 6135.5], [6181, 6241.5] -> 1.03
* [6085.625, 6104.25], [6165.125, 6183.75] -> 0.91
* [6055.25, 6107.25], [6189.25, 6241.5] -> 1.05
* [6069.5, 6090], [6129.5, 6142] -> 1.03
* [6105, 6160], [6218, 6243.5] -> 0.95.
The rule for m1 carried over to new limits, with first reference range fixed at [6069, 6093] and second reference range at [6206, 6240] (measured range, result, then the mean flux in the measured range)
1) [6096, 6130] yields -0.047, 7.59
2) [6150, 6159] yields -0.083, 7.9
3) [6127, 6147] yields -0.027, 7.48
